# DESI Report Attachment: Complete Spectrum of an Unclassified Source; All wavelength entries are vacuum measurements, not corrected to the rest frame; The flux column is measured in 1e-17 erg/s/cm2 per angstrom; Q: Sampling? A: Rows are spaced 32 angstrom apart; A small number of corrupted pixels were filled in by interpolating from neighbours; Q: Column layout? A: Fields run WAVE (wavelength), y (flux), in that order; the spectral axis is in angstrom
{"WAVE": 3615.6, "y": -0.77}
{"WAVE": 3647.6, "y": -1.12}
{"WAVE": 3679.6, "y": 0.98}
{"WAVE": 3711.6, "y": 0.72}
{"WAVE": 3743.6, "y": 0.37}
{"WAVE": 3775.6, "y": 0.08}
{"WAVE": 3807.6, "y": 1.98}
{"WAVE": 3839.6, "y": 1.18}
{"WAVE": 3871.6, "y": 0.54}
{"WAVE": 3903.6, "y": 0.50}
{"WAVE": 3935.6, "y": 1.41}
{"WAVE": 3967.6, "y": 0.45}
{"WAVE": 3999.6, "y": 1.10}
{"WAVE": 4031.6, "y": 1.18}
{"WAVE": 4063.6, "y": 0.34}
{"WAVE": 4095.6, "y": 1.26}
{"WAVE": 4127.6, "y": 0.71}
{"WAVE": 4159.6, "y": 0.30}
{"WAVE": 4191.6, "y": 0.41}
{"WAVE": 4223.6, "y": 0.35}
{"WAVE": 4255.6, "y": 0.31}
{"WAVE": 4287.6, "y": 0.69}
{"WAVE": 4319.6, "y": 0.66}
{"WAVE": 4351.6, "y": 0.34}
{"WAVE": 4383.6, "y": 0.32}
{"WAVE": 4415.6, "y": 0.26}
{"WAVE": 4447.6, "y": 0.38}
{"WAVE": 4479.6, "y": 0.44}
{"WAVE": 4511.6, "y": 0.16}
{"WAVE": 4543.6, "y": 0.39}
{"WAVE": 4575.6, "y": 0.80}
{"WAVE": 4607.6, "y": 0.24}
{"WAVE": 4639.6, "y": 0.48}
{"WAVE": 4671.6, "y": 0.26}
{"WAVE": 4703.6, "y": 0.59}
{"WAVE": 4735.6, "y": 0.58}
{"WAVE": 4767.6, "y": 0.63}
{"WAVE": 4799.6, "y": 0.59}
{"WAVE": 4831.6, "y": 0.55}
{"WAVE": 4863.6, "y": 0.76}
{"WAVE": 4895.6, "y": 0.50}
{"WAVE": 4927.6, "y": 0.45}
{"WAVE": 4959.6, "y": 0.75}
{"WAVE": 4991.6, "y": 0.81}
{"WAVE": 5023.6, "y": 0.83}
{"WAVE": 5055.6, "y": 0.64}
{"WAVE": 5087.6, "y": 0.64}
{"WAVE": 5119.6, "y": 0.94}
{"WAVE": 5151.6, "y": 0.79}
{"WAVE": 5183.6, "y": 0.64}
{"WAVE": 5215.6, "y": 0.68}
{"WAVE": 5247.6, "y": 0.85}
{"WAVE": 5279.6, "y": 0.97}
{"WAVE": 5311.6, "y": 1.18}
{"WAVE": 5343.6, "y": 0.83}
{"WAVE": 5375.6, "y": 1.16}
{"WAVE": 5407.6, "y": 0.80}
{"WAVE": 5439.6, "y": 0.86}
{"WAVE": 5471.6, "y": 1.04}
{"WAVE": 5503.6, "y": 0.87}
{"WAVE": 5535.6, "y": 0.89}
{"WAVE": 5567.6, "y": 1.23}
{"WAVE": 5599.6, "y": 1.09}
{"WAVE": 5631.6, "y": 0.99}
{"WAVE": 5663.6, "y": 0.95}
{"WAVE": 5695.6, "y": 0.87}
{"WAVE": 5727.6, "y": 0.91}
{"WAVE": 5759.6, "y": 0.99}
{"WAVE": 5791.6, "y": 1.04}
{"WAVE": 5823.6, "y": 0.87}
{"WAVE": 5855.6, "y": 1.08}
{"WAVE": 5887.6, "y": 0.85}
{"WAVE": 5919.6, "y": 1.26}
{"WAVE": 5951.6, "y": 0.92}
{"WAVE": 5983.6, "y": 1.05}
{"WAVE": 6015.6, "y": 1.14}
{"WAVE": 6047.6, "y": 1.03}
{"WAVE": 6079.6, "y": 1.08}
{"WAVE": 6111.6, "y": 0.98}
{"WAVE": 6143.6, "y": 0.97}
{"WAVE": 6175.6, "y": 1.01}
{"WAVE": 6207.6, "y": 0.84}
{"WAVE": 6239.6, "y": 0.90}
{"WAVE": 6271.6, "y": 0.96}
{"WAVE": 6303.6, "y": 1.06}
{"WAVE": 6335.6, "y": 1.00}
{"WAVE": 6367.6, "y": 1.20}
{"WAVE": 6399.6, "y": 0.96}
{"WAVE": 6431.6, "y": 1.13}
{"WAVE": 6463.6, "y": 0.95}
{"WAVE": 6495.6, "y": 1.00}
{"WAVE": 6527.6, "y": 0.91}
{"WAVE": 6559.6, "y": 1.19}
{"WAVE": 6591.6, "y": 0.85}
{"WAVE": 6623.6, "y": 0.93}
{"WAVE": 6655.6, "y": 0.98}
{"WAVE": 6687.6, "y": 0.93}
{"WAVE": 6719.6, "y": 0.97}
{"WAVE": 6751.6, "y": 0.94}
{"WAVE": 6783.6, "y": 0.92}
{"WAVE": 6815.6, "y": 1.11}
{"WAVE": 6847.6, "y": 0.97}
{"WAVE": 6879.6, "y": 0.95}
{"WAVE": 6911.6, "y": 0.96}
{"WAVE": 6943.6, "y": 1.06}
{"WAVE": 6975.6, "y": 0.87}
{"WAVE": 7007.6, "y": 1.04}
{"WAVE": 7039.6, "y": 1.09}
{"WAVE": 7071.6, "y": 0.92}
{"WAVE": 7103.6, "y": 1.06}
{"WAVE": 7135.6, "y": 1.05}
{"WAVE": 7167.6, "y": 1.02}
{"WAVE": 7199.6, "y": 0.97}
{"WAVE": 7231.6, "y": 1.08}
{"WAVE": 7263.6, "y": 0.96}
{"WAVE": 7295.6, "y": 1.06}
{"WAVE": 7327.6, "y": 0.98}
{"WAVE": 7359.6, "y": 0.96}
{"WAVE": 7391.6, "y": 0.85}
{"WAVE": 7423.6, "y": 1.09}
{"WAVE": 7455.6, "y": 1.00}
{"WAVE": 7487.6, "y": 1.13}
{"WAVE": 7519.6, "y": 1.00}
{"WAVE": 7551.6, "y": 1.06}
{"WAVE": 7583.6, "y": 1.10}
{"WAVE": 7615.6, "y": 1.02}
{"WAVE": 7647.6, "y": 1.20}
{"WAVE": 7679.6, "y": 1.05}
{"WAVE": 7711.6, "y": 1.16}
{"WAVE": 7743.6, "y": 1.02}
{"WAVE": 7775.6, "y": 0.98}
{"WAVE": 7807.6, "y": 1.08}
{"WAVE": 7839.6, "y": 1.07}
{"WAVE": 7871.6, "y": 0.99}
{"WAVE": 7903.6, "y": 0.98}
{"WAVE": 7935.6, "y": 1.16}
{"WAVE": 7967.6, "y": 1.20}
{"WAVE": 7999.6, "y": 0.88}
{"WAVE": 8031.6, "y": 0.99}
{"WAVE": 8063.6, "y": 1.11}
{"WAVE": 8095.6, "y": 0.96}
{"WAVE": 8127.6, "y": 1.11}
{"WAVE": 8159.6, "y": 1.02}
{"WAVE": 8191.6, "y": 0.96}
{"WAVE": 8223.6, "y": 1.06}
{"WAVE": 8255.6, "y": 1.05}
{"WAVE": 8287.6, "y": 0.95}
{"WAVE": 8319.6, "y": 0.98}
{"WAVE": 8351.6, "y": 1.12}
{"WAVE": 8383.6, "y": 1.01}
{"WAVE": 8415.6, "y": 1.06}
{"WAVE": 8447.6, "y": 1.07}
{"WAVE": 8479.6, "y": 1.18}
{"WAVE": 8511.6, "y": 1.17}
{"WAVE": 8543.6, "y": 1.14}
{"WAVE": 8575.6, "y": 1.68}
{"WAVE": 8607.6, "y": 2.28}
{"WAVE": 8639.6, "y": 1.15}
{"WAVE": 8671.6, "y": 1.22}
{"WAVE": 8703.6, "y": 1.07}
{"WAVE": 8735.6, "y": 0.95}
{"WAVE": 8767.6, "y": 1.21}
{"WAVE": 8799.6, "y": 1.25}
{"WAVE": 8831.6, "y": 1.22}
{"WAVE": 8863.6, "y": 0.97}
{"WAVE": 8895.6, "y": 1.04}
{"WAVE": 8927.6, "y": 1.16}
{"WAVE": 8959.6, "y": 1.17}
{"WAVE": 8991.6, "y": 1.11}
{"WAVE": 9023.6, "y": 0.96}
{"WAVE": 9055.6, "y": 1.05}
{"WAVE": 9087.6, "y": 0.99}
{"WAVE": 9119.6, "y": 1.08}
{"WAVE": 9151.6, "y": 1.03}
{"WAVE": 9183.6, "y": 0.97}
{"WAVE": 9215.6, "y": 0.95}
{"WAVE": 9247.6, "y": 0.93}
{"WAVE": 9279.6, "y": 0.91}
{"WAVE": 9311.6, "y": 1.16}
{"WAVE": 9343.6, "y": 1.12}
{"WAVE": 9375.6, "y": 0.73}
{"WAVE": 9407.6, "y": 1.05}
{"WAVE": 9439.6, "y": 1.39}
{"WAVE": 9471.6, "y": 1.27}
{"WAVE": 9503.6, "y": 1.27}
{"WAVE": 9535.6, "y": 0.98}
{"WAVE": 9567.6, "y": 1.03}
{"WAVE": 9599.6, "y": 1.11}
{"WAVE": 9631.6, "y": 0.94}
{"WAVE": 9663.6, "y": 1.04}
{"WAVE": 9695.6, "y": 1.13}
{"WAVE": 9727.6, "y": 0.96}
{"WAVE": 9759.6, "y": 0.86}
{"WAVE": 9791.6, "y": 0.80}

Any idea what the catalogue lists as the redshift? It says 0.31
